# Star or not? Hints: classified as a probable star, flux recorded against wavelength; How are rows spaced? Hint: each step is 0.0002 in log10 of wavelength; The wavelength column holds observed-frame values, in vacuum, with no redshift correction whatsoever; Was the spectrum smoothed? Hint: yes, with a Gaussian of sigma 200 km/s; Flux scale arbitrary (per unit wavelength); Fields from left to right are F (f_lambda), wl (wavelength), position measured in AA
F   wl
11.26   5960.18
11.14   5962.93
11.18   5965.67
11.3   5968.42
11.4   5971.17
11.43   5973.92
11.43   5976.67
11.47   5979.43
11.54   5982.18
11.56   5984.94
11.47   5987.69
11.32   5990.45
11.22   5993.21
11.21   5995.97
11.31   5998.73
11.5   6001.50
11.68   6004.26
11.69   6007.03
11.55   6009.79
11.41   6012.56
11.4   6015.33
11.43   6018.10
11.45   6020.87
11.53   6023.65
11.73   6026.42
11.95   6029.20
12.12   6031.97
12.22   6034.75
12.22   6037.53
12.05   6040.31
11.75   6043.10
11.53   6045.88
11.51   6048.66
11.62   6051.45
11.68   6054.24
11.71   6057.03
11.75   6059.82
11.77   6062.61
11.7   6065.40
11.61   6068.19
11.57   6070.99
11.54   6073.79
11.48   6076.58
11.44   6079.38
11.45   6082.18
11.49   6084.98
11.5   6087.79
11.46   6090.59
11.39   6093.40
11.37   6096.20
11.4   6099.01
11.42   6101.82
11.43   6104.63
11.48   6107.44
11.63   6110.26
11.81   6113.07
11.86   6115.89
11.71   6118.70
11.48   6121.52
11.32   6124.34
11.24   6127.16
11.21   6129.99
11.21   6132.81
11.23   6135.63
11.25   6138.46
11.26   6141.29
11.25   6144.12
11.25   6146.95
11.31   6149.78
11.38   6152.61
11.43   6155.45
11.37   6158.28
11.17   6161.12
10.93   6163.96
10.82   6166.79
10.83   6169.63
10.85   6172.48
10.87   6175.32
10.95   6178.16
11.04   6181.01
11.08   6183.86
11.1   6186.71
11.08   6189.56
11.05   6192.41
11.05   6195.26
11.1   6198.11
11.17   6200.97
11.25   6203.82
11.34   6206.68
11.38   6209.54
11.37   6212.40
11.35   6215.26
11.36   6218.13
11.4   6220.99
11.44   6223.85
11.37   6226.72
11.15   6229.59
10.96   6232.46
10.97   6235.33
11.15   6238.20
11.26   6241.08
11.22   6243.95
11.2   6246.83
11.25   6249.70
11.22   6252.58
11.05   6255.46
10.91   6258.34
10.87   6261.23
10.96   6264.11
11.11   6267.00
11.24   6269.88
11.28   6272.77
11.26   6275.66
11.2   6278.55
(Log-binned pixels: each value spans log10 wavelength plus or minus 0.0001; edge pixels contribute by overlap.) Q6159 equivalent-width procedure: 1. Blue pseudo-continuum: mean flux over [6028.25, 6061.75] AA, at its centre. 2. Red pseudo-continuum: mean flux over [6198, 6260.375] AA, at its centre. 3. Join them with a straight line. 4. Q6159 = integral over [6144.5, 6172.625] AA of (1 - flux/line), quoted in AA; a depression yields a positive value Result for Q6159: 0.8 AA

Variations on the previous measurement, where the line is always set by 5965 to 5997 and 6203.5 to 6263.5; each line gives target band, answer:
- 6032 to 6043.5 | -0.8 AA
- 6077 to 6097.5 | -0.2 AA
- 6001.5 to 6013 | -0.2 AA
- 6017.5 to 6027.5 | -0.2 AA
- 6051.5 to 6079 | -0.8 AA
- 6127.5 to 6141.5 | 0.1 AA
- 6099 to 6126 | -0.6 AA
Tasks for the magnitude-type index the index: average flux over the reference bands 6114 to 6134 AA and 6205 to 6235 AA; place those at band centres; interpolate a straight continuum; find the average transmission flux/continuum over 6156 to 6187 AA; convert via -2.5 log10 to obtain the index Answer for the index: 0.04 mag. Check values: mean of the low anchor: 11.4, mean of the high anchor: 11.3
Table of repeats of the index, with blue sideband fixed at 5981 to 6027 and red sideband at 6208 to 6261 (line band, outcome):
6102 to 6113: -0.02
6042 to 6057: -0.02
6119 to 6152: 0.00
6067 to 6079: -0.01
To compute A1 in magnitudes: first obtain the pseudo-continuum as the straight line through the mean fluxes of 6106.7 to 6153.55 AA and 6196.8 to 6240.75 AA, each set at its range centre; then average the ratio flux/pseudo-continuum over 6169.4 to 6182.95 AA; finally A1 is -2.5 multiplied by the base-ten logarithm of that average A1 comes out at 0.04 mag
